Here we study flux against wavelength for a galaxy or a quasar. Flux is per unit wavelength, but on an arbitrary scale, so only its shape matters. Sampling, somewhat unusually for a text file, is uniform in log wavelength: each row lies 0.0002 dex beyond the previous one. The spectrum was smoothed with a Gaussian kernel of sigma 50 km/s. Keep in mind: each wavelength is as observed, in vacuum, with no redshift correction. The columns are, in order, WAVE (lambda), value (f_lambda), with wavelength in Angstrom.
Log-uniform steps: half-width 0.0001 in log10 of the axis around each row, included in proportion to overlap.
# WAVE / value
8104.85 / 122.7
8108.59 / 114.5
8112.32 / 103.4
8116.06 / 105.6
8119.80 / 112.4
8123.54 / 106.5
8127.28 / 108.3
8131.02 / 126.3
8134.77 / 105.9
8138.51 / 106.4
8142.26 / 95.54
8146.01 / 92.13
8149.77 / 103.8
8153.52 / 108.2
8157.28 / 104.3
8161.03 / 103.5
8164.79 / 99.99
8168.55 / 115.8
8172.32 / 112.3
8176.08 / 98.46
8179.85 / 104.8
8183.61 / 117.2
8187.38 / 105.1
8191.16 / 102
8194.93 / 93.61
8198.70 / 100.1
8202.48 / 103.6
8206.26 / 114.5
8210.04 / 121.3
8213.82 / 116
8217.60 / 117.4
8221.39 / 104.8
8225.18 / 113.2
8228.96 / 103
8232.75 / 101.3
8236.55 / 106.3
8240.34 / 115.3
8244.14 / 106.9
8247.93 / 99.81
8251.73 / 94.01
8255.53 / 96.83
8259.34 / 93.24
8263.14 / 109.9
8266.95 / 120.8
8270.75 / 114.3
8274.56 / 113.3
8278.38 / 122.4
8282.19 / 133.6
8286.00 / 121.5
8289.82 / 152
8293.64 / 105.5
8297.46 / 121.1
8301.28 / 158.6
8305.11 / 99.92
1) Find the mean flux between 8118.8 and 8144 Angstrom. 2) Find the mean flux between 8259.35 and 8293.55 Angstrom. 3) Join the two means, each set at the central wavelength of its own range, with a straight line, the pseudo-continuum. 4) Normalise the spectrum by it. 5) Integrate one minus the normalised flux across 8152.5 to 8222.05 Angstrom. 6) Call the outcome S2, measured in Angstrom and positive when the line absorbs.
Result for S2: 3.59 Angstrom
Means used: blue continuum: 109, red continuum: 121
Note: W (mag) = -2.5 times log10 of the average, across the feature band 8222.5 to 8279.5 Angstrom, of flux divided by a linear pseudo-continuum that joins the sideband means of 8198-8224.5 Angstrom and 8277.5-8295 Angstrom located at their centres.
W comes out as 0.13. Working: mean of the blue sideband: 112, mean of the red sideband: 128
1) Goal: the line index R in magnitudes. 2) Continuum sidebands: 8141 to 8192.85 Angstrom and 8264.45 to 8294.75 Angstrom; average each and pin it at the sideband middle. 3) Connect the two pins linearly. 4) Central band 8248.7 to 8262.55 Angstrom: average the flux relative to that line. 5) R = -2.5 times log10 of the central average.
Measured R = 0.23 mag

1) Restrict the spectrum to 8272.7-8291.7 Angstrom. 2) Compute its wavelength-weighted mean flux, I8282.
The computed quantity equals 129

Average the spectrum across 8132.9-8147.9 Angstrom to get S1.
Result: 100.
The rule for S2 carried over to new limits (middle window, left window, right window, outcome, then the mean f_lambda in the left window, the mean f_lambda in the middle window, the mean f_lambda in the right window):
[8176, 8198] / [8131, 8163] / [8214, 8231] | 0.7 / 104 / 104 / 110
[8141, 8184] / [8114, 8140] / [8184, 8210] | 1.3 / 110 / 104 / 105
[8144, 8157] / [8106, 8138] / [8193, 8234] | 1.0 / 110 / 102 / 108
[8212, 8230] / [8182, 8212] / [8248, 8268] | -1.1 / 107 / 111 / 102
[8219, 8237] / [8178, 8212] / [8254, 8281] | 0.5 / 107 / 106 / 111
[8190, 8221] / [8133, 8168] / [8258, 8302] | 0.6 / 103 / 109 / 122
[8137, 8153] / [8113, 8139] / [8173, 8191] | 1.3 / 110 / 100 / 106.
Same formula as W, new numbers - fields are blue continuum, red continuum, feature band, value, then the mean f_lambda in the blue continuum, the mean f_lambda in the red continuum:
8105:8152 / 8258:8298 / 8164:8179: 0.04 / 107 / 119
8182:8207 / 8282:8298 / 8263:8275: 0.06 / 105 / 126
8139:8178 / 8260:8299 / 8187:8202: 0.09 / 103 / 121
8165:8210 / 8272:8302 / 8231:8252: 0.13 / 107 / 127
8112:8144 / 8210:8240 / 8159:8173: 0.01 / 108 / 110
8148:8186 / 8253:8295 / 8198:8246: 0.02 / 107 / 116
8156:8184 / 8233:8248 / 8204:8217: -0.10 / 107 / 107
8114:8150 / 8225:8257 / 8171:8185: -0.03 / 106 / 104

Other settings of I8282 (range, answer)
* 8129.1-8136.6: 116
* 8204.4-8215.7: 117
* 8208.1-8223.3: 115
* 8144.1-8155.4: 101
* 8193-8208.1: 103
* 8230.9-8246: 107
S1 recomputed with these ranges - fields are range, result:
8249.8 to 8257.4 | 95.4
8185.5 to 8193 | 103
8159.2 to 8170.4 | 106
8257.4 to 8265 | 101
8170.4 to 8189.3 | 108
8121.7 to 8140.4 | 111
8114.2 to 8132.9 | 112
